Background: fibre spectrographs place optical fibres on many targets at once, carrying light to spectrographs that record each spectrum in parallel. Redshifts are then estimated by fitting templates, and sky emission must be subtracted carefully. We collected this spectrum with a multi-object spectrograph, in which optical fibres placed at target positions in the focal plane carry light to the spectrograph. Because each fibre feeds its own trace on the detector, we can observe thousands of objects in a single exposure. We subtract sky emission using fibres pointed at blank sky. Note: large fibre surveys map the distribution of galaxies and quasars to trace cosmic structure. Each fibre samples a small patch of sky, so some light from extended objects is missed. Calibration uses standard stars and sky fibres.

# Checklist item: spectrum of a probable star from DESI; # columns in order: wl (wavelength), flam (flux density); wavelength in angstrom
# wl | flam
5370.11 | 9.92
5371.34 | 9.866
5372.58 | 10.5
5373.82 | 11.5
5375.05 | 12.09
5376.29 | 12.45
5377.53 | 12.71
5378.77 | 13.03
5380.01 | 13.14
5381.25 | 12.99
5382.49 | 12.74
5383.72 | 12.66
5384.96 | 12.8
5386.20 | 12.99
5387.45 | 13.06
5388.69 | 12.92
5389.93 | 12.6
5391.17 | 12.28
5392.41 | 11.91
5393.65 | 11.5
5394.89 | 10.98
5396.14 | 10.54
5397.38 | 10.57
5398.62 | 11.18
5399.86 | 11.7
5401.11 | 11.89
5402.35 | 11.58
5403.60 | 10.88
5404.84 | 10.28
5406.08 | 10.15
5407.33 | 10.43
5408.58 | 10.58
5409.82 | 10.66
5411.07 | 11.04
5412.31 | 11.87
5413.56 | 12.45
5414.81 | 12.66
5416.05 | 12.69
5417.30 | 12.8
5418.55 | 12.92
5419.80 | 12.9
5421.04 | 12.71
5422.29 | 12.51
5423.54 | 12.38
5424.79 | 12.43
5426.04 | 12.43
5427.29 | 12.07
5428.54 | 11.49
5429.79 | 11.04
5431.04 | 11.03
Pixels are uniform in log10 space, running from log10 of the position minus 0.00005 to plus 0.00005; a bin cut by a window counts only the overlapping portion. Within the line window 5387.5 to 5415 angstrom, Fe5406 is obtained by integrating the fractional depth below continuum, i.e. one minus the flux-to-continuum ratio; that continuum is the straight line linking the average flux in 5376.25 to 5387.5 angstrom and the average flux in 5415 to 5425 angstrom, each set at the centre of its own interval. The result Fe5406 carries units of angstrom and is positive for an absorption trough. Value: 2.9 angstrom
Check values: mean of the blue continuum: 12.9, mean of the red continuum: 12.7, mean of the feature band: 11.4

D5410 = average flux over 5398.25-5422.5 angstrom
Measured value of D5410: 11.7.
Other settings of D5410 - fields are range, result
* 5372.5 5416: 11.8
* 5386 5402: 11.8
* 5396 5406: 11.1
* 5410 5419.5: 12.3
